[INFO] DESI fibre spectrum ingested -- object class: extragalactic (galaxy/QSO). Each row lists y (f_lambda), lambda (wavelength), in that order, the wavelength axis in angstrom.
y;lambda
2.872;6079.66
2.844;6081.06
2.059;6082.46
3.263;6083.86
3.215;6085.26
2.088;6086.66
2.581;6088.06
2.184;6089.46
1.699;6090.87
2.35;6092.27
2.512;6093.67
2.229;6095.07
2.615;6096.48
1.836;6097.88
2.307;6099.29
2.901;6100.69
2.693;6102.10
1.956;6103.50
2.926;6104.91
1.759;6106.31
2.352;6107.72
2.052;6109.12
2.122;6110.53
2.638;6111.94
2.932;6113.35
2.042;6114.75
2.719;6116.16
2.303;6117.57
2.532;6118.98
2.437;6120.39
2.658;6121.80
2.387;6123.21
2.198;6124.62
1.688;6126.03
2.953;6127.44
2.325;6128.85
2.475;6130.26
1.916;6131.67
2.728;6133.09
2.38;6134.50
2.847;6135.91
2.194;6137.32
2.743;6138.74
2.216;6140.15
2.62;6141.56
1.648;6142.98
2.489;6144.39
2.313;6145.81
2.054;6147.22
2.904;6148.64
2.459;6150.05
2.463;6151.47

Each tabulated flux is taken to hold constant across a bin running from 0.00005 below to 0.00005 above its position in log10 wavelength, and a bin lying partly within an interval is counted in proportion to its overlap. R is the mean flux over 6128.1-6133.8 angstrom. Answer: 2.37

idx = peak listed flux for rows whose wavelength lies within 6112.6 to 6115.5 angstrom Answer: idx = 2.932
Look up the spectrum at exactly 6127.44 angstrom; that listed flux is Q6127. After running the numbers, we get 2.953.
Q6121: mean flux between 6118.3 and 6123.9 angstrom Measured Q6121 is 2.5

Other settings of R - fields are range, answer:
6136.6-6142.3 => 2.44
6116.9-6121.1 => 2.42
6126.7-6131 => 2.57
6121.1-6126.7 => 2.24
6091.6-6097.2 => 2.43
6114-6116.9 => 2.39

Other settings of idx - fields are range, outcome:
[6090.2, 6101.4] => 2.901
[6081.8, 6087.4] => 3.263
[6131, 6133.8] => 2.728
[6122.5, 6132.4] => 2.953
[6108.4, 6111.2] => 2.122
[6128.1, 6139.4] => 2.847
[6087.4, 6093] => 2.581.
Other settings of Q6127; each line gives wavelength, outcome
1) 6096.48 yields 2.615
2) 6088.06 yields 2.581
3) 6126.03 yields 1.688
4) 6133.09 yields 2.728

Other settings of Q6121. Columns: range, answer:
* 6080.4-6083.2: 2.46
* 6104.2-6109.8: 2.27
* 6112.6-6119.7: 2.51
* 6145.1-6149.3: 2.42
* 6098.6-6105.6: 2.56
